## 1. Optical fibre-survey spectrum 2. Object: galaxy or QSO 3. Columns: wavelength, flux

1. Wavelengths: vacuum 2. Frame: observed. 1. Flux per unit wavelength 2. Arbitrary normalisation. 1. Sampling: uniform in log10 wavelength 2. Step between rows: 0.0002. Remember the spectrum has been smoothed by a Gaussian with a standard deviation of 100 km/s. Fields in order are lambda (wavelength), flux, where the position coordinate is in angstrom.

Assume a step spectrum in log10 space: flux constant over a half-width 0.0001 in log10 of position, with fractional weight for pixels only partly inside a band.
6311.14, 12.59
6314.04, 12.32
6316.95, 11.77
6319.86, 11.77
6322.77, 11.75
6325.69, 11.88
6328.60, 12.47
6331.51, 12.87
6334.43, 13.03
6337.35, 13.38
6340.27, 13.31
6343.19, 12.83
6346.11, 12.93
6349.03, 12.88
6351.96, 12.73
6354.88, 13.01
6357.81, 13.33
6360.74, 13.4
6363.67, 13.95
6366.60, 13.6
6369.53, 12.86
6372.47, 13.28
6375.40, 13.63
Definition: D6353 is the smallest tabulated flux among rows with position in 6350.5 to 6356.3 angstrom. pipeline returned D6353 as 12.73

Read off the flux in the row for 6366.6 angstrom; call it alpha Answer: 13.6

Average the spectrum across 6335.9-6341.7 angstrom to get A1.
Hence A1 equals 13.3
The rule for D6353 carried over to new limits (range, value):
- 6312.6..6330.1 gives 11.75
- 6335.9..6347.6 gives 12.83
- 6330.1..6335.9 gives 12.87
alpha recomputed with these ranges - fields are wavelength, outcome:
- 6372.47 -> 13.28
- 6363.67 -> 13.95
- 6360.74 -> 13.4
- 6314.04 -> 12.32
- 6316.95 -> 11.77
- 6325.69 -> 11.88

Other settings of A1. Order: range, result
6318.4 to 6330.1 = 12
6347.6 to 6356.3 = 12.9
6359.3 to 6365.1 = 13.7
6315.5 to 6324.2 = 11.8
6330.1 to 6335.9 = 12.9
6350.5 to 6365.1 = 13.3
